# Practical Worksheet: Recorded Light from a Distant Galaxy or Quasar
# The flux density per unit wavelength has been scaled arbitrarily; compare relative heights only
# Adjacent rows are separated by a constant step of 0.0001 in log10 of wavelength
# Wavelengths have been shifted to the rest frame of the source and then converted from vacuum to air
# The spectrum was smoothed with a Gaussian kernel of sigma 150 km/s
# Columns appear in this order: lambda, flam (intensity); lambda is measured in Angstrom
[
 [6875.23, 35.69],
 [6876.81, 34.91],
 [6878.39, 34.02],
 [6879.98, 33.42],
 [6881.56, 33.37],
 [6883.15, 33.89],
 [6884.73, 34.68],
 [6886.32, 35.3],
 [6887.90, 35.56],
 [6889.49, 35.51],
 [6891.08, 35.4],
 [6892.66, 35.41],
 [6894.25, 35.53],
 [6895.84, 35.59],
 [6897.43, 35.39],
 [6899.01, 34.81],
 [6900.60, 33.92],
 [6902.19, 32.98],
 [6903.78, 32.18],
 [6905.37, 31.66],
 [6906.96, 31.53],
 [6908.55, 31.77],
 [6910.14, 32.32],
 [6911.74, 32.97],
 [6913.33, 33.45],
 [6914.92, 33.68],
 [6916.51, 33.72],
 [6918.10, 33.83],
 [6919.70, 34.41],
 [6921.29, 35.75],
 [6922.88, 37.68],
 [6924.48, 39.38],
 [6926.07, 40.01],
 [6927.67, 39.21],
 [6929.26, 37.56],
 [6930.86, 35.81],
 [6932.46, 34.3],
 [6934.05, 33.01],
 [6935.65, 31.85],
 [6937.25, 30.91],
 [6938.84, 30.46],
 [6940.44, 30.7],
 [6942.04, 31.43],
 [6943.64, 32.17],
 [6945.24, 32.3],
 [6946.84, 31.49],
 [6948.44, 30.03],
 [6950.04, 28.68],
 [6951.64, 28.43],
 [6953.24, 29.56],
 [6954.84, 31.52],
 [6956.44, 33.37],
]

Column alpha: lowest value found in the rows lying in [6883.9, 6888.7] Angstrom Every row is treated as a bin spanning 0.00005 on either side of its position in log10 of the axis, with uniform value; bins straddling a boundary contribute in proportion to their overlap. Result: 34.68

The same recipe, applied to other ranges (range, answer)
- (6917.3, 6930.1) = 33.83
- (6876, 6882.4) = 33.37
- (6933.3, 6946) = 30.46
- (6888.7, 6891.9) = 35.4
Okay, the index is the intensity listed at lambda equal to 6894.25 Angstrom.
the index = 35.53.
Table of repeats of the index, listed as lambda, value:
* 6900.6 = 33.92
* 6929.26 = 37.56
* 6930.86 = 35.81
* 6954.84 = 31.52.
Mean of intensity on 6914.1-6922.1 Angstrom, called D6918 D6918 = 34.3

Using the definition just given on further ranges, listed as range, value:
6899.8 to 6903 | 33.4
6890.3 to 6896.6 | 35.5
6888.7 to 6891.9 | 35.5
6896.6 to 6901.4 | 34.7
